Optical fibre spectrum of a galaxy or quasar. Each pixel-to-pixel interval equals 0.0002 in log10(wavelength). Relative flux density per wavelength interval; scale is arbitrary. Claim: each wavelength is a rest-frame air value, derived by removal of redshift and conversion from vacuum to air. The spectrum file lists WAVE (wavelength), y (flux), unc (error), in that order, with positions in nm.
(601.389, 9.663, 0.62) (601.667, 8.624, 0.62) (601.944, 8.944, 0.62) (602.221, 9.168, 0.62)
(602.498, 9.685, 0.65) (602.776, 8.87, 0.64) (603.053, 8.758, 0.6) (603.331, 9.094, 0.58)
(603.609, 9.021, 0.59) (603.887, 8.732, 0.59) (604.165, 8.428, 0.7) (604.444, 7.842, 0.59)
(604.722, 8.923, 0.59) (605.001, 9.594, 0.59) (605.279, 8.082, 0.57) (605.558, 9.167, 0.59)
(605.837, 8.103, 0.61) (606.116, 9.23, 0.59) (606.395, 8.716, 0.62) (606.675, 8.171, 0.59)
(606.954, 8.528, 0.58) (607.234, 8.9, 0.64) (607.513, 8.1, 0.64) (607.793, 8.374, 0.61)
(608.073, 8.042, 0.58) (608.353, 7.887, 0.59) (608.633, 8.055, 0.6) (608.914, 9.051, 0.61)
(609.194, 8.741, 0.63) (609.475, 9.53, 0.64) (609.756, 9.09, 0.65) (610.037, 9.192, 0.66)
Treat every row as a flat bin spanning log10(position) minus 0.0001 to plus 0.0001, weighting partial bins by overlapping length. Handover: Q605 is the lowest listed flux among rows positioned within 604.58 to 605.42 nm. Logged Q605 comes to 8.082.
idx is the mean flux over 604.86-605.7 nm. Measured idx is 8.94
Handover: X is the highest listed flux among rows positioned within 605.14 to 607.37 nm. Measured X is 9.23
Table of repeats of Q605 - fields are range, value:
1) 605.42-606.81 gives 8.103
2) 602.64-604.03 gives 8.732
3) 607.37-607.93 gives 8.1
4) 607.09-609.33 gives 7.887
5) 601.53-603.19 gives 8.624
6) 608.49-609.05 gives 8.055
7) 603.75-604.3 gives 8.428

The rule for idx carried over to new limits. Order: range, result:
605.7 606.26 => 8.67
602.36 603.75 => 9.08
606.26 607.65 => 8.48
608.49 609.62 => 8.84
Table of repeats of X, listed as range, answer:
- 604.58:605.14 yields 9.594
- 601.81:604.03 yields 9.685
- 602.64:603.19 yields 8.87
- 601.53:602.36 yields 9.168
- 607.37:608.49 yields 8.374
